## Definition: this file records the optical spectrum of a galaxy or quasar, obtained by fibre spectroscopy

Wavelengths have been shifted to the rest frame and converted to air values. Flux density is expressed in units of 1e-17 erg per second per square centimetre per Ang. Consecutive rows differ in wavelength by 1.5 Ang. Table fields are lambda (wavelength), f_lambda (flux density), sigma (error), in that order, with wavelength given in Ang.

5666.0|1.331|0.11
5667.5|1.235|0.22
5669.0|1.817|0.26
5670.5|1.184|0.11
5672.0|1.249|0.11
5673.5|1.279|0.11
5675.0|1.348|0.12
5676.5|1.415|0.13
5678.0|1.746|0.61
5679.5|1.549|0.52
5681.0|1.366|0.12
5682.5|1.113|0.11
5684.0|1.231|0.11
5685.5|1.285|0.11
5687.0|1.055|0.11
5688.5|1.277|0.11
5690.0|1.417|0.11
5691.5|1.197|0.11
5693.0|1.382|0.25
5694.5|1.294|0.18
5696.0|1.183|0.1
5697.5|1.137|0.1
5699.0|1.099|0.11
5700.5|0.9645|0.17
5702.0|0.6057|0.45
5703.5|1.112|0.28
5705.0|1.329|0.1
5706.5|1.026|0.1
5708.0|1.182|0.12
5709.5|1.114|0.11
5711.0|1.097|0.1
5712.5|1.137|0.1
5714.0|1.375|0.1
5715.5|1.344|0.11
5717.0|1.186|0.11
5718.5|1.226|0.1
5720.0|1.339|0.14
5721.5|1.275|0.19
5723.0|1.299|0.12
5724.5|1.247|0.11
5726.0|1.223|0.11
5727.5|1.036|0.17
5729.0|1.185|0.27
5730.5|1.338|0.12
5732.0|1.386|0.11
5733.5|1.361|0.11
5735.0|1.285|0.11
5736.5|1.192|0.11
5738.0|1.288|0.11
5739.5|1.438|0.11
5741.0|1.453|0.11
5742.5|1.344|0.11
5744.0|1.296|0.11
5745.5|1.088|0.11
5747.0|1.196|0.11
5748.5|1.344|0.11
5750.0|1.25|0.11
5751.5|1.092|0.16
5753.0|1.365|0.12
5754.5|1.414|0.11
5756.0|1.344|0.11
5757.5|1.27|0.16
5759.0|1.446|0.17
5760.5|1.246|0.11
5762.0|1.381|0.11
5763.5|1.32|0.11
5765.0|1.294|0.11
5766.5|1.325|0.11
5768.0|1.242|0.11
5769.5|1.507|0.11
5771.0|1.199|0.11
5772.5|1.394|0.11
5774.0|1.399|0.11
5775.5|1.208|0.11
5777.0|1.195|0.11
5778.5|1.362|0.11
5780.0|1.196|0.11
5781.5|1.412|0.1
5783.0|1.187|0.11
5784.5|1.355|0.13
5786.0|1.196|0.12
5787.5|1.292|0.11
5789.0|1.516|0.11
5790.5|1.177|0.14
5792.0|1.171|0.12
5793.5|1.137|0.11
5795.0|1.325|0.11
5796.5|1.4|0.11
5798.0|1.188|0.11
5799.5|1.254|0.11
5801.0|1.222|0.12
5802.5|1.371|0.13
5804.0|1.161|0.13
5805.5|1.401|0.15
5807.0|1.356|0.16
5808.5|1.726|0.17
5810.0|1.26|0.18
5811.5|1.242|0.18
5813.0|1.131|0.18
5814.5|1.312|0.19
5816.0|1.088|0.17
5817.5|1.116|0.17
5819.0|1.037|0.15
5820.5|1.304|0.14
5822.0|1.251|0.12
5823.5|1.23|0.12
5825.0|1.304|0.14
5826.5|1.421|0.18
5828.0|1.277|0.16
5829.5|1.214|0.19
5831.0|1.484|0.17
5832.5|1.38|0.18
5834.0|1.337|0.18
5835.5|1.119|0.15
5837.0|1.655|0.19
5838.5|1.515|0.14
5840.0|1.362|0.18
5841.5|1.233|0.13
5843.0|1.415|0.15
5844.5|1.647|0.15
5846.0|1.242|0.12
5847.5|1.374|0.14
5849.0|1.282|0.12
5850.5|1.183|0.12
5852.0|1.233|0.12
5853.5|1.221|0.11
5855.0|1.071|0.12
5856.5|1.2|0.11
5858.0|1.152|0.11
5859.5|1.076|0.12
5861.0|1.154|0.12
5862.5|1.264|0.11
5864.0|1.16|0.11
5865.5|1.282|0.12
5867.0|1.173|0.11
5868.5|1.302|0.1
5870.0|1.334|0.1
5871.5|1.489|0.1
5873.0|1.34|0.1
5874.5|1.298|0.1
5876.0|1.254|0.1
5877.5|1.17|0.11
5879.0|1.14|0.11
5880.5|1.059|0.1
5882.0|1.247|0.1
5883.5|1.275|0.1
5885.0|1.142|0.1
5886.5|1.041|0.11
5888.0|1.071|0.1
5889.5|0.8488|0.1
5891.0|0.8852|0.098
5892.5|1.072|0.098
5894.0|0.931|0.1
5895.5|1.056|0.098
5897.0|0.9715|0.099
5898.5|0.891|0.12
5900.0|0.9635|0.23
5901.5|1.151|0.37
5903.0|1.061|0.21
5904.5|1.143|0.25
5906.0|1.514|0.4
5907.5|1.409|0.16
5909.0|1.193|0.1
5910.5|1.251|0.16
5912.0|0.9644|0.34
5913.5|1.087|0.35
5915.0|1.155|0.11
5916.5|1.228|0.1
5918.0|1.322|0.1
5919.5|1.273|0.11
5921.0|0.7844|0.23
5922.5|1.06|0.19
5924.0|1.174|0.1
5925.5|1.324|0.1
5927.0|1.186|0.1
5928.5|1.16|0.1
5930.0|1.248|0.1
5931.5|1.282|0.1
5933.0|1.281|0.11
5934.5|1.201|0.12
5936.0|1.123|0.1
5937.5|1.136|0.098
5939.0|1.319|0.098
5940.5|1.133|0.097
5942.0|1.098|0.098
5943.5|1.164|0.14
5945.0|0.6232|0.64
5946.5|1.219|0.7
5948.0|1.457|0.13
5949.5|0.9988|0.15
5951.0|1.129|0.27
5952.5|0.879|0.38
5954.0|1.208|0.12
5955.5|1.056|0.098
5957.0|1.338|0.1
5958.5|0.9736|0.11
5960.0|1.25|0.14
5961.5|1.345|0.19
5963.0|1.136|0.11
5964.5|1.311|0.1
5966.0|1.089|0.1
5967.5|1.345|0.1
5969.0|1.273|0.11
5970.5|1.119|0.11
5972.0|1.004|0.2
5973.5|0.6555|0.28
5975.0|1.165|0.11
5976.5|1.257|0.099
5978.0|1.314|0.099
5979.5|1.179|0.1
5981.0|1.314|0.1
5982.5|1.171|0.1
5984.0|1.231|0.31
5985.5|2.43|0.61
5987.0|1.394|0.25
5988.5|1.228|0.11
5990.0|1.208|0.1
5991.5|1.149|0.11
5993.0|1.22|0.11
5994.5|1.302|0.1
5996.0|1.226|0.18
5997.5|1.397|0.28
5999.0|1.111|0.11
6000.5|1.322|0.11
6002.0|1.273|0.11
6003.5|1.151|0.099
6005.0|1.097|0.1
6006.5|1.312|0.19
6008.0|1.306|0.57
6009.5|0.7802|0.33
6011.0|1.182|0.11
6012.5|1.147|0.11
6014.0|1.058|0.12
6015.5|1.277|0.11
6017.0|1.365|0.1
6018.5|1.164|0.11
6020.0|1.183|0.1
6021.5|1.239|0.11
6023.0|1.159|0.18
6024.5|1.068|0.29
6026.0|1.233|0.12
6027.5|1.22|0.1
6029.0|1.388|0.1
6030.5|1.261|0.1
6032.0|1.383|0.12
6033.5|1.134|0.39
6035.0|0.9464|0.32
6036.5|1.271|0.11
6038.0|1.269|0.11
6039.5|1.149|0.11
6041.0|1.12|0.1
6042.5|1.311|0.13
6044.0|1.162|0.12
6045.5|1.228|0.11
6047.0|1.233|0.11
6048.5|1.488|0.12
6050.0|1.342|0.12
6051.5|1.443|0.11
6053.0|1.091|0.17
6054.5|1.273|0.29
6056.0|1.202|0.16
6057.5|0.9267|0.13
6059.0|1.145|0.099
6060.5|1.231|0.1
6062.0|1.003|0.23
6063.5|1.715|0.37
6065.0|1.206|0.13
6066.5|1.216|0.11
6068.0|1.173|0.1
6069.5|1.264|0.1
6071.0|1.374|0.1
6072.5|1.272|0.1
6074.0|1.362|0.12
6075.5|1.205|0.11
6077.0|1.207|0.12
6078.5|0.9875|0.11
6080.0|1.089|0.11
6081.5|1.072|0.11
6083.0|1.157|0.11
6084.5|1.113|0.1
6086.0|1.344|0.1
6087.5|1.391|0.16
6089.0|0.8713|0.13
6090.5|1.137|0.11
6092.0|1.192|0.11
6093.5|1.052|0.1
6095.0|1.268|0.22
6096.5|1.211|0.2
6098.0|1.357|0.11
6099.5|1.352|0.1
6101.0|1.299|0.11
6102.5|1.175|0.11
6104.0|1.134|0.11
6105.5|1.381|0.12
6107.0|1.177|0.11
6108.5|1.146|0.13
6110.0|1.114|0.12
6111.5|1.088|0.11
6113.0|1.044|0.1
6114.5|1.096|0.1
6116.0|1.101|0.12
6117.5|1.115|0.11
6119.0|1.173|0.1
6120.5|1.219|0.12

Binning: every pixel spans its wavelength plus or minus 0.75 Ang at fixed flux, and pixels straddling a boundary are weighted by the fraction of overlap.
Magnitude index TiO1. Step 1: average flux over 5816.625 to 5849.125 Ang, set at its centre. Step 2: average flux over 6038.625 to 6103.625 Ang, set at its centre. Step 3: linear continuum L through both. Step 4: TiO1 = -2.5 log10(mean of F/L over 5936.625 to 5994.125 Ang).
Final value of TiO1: 0.06 mag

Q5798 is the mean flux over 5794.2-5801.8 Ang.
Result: 1.28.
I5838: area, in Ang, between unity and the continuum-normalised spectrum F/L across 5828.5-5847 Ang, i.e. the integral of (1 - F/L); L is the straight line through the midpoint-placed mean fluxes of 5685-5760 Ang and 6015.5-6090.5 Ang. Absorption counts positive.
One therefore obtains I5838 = -2.3 Ang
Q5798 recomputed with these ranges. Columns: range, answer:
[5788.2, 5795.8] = 1.27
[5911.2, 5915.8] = 1.07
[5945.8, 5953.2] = 1.14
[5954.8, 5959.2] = 1.12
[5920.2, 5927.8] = 1.11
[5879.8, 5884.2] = 1.19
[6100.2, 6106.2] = 1.25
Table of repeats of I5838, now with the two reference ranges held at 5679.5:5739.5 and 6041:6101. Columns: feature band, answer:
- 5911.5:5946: 2.1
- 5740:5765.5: -1.8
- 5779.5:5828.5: -2.2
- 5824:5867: -2.6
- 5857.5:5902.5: 3.0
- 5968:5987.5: -0.8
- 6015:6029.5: -0.1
